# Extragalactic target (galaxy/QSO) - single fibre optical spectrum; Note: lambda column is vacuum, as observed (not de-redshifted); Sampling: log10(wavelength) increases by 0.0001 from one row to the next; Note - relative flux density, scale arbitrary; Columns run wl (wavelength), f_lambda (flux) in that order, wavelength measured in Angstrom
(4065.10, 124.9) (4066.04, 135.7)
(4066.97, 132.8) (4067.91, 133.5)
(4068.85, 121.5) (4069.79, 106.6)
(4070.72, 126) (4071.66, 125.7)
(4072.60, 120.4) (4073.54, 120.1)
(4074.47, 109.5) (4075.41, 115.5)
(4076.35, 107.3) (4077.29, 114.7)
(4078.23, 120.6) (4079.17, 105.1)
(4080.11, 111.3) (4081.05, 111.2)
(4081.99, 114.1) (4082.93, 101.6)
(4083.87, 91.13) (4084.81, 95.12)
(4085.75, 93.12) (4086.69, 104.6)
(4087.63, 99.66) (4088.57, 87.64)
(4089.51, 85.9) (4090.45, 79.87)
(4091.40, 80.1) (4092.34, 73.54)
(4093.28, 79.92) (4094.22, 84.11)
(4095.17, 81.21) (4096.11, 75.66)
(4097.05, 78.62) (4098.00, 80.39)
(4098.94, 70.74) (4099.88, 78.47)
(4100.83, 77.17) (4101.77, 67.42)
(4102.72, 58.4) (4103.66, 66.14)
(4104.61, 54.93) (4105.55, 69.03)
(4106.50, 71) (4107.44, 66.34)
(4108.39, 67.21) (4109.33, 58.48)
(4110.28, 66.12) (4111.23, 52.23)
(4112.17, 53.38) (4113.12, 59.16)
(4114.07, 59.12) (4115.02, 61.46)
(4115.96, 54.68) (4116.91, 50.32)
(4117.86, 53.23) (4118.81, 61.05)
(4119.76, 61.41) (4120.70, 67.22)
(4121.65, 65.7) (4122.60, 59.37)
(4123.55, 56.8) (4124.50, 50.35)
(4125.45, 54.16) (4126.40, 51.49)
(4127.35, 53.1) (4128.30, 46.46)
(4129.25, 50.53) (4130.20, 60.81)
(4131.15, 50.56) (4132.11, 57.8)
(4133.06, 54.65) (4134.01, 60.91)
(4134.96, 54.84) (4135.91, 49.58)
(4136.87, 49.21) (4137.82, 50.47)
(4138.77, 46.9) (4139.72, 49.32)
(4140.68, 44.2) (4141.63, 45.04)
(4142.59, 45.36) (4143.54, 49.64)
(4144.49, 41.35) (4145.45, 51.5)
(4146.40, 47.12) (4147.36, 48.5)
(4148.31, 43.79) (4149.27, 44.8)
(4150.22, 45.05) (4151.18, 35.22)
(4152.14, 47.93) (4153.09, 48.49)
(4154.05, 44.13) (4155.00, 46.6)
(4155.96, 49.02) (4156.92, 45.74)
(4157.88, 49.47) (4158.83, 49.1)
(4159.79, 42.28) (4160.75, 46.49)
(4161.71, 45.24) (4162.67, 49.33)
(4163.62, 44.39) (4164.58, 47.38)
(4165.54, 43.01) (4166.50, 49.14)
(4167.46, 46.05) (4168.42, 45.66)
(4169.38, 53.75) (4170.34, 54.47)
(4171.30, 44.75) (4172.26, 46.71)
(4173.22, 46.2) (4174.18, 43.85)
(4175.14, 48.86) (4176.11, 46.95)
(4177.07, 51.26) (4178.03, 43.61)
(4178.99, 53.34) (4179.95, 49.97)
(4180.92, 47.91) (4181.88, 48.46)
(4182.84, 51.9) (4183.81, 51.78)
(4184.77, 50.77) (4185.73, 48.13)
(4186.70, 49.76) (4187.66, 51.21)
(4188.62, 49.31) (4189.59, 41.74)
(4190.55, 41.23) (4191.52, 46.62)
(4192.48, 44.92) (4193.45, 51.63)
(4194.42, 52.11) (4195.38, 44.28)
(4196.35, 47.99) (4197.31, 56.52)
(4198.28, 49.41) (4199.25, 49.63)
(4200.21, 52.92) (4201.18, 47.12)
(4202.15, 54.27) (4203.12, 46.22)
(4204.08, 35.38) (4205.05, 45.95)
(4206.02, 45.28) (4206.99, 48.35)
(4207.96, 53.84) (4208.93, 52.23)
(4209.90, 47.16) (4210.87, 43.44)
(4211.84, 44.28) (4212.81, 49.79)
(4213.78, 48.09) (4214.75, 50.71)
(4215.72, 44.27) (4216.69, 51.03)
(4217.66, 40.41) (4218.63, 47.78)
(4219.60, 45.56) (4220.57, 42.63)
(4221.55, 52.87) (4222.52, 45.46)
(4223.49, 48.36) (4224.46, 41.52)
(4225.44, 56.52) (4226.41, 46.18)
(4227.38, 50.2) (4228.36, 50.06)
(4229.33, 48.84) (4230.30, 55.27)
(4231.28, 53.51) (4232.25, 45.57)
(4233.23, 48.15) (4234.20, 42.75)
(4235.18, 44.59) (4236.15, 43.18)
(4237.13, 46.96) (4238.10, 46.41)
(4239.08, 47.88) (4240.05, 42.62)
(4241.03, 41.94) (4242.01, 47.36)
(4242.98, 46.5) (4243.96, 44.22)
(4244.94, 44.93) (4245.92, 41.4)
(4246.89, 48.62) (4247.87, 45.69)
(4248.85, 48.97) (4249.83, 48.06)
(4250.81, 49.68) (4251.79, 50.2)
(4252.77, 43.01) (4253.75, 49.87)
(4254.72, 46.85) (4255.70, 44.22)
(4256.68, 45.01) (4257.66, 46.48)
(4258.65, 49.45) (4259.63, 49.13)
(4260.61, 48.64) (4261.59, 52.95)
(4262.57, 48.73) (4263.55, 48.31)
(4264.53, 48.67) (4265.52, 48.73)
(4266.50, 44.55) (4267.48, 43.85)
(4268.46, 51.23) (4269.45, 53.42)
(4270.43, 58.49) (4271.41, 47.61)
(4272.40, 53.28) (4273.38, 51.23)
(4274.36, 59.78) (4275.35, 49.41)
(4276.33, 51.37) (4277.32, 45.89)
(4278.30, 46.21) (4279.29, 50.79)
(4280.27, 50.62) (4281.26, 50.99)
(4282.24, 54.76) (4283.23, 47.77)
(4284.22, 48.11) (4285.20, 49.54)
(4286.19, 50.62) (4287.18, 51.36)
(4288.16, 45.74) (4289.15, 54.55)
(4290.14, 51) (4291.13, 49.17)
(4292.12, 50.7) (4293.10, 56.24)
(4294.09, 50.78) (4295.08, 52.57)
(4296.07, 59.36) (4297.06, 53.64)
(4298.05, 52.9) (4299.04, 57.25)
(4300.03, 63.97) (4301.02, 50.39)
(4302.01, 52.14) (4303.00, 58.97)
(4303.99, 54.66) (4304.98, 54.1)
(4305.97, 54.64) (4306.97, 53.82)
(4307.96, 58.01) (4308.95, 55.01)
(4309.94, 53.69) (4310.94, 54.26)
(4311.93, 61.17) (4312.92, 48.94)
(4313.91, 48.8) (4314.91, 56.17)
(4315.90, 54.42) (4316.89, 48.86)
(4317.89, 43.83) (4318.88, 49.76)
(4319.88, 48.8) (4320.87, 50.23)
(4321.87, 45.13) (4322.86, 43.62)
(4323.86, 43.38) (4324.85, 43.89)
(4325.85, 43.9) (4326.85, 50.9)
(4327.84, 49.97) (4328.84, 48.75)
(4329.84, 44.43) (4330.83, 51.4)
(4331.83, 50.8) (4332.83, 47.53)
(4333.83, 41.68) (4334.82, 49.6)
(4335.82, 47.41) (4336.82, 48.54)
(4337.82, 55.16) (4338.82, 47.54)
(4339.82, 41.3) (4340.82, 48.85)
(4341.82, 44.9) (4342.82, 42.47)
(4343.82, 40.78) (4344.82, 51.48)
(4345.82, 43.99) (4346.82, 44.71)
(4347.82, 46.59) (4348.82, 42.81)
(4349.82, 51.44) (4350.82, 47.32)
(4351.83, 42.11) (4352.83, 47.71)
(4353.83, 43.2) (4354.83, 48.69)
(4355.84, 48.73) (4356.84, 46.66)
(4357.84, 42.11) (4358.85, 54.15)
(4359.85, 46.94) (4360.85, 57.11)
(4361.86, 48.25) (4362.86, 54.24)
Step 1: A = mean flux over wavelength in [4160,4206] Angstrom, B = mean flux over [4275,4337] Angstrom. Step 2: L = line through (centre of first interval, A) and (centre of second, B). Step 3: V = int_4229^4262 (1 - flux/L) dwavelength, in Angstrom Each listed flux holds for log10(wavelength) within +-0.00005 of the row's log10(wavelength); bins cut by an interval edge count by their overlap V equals 1.6 Angstrom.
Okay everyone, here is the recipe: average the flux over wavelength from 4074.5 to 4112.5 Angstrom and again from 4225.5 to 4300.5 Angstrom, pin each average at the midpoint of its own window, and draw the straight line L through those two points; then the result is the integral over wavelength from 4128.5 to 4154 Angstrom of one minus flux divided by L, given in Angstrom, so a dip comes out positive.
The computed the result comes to 8.7 Angstrom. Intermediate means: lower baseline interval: 84.1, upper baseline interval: 49.4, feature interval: 48.9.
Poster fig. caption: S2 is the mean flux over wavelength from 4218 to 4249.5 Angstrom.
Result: 46.9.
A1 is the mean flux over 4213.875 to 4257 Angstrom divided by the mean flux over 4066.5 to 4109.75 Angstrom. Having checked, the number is 0.5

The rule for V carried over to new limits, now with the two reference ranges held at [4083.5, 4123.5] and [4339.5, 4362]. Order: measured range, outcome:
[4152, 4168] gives 4.62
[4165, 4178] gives 3.40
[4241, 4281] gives 5.03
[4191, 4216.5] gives 5.43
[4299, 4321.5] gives -1.22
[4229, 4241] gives 2.32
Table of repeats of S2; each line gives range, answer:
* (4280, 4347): 50.4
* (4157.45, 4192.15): 47.8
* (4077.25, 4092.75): 97.8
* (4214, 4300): 49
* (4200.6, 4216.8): 47.4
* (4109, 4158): 52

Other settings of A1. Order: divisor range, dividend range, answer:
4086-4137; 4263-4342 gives 0.77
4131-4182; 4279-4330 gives 1.08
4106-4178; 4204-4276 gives 0.93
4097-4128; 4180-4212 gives 0.78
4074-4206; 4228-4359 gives 0.82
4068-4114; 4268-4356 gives 0.57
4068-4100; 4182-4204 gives 0.49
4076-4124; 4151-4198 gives 0.62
